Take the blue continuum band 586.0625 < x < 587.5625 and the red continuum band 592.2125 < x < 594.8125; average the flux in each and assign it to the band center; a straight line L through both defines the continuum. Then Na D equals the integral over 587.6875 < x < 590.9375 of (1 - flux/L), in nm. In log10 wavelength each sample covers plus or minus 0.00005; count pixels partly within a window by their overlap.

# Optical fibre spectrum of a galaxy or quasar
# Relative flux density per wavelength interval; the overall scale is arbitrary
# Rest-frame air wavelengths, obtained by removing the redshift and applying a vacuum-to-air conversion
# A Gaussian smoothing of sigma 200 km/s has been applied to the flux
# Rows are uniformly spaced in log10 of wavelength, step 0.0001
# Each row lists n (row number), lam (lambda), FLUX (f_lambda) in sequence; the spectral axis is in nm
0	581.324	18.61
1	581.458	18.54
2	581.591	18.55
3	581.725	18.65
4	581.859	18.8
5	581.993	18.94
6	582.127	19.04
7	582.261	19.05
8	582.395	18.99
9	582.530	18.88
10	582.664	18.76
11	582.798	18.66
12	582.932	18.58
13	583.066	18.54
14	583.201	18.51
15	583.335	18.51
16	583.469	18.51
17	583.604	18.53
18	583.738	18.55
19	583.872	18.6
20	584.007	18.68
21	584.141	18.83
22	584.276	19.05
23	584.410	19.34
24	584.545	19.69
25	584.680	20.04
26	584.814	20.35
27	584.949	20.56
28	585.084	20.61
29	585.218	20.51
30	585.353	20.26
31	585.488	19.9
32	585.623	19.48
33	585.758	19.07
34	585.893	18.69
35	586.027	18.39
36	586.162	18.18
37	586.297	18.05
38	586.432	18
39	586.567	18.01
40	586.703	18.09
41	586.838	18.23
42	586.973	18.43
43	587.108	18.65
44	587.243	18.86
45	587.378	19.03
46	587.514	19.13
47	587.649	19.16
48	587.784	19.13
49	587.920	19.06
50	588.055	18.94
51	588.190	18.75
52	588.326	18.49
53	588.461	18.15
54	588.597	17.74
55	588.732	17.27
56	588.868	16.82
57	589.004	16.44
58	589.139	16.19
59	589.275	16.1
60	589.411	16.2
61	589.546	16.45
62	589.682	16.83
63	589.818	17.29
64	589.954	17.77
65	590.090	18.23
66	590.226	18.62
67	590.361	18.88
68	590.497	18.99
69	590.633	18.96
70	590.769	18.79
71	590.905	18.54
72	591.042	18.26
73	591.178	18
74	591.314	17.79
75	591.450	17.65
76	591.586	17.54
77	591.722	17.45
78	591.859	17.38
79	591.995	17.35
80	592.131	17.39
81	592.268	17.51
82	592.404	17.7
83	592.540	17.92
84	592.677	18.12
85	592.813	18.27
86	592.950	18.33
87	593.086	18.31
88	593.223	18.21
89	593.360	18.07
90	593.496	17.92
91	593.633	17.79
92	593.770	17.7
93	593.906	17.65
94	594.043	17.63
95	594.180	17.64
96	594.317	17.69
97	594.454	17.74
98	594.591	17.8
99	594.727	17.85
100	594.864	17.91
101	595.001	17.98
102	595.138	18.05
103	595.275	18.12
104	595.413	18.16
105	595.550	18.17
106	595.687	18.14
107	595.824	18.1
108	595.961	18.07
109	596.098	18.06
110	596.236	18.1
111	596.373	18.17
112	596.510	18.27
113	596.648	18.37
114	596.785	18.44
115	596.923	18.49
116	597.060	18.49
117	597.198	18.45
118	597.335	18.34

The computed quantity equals 0.06 nm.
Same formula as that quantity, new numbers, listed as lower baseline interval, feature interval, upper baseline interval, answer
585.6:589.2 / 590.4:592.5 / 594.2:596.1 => 0.020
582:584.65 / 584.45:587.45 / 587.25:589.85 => -0.138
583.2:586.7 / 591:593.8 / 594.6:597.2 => 0.095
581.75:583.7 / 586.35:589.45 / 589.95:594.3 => 0.048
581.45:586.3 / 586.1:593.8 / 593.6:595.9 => 0.179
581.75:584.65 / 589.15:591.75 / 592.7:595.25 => 0.063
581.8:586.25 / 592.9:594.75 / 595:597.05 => 0.049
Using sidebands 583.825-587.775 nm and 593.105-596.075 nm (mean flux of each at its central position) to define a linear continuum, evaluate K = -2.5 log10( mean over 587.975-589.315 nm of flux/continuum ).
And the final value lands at 0.07 mag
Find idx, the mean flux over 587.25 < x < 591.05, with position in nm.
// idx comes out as 18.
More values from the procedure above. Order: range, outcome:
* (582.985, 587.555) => 19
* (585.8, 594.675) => 18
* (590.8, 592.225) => 17.7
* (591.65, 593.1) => 17.8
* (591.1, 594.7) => 17.8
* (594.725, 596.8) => 18.1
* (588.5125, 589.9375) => 16.8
